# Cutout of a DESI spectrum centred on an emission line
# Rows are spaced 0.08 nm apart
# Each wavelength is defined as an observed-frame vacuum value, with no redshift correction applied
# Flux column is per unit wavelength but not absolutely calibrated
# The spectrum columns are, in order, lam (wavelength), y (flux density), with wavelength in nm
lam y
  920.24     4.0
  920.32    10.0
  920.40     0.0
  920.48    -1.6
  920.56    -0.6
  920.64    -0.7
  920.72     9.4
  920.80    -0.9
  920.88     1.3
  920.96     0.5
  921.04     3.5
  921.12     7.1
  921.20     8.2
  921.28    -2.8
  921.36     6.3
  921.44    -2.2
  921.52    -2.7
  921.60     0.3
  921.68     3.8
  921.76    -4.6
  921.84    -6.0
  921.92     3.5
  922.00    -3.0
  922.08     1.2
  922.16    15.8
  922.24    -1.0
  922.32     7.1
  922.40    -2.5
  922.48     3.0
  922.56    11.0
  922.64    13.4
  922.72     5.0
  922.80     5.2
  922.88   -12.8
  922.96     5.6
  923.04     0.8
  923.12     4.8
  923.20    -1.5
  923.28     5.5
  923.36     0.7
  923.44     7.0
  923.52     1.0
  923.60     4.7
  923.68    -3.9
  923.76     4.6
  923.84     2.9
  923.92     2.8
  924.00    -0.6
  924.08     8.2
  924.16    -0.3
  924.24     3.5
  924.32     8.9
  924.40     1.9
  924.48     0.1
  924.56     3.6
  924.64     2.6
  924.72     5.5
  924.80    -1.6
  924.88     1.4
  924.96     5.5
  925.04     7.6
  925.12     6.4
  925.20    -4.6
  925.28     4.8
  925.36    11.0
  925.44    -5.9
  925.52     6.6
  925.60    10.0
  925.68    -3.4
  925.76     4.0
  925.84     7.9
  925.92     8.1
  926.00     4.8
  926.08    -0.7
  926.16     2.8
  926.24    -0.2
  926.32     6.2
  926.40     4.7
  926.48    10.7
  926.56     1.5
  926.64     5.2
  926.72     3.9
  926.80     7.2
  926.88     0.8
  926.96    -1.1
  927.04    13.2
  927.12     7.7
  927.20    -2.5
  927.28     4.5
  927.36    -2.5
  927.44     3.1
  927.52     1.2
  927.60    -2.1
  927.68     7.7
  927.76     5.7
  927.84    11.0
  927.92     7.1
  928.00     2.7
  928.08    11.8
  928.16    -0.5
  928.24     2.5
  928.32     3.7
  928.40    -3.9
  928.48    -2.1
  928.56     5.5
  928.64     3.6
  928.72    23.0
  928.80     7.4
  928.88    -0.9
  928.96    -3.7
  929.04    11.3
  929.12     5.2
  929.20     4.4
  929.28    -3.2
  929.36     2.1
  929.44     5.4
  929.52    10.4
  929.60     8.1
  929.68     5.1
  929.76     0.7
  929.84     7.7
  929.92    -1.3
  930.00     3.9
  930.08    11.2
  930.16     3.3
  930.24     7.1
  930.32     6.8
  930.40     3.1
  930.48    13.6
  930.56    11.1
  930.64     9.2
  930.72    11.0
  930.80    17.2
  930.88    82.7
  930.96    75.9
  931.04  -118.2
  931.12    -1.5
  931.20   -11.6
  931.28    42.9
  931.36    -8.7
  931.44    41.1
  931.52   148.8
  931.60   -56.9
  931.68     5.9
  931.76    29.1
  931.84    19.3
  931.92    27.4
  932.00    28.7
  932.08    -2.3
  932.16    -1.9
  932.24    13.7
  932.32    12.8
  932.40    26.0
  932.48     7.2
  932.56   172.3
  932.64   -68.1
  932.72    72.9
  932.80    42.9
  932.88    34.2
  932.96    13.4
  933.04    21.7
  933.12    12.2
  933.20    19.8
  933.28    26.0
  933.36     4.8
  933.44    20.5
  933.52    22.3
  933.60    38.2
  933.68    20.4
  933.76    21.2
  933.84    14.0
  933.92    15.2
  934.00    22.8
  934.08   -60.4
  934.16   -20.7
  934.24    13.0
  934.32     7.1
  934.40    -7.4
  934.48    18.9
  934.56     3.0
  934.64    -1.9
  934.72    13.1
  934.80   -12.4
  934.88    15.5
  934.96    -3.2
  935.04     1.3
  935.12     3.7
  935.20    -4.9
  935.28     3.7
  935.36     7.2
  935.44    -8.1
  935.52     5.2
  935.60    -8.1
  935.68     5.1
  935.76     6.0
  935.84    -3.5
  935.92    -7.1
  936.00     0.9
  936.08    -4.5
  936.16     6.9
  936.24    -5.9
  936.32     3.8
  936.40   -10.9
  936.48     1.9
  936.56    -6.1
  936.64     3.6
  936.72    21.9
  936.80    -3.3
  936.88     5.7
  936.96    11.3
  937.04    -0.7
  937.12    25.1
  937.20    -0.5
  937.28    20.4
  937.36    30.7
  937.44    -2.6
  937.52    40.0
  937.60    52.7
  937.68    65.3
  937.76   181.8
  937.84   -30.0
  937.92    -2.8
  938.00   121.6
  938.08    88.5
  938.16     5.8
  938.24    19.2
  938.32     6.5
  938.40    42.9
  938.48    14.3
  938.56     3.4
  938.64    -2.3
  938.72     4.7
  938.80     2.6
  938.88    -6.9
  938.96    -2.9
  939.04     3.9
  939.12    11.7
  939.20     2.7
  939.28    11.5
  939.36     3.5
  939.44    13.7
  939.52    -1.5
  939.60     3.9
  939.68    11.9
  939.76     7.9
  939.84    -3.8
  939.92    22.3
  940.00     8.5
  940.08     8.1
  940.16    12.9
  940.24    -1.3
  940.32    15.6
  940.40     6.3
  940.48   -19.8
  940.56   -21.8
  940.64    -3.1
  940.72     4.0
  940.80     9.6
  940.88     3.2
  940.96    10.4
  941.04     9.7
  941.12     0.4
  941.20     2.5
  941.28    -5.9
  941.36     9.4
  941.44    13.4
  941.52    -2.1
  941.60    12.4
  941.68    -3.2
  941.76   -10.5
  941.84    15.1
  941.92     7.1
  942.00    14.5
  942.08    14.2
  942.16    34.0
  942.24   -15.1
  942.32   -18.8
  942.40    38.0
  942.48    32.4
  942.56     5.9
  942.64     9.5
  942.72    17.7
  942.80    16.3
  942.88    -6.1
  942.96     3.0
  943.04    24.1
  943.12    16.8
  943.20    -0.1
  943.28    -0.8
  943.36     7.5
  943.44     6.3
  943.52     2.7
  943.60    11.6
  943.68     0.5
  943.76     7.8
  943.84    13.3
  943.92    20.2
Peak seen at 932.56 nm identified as [O II] 3727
